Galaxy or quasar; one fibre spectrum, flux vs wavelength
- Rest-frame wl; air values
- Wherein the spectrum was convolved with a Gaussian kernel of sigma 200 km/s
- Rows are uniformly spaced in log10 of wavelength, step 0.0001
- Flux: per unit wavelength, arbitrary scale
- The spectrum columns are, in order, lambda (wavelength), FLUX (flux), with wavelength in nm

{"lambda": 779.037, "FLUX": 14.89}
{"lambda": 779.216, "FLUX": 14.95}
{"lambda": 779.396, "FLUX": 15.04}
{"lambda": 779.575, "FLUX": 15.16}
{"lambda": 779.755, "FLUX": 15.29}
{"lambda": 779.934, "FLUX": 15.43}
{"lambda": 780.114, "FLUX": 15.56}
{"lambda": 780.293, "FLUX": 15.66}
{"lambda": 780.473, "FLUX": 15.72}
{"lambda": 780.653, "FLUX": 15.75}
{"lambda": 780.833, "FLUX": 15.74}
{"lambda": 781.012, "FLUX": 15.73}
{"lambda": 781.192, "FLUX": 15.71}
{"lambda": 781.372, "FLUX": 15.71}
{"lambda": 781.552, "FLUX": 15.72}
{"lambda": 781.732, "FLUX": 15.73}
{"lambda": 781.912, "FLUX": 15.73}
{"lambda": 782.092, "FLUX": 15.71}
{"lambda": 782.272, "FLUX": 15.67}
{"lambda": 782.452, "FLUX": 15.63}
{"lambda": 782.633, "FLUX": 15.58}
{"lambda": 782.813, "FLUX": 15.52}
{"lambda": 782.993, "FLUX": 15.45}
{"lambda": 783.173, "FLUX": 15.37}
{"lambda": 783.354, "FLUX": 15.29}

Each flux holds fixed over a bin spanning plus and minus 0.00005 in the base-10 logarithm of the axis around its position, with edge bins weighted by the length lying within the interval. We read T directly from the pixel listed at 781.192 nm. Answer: 15.71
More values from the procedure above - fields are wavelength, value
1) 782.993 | 15.45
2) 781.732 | 15.73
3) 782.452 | 15.63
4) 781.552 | 15.72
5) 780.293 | 15.66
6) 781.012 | 15.73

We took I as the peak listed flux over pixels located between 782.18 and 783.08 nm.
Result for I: 15.67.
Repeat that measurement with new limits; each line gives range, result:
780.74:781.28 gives 15.74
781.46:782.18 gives 15.73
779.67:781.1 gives 15.75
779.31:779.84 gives 15.29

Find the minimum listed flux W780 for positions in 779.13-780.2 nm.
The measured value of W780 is 14.95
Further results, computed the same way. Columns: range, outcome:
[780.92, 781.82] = 15.71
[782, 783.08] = 15.45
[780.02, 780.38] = 15.56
